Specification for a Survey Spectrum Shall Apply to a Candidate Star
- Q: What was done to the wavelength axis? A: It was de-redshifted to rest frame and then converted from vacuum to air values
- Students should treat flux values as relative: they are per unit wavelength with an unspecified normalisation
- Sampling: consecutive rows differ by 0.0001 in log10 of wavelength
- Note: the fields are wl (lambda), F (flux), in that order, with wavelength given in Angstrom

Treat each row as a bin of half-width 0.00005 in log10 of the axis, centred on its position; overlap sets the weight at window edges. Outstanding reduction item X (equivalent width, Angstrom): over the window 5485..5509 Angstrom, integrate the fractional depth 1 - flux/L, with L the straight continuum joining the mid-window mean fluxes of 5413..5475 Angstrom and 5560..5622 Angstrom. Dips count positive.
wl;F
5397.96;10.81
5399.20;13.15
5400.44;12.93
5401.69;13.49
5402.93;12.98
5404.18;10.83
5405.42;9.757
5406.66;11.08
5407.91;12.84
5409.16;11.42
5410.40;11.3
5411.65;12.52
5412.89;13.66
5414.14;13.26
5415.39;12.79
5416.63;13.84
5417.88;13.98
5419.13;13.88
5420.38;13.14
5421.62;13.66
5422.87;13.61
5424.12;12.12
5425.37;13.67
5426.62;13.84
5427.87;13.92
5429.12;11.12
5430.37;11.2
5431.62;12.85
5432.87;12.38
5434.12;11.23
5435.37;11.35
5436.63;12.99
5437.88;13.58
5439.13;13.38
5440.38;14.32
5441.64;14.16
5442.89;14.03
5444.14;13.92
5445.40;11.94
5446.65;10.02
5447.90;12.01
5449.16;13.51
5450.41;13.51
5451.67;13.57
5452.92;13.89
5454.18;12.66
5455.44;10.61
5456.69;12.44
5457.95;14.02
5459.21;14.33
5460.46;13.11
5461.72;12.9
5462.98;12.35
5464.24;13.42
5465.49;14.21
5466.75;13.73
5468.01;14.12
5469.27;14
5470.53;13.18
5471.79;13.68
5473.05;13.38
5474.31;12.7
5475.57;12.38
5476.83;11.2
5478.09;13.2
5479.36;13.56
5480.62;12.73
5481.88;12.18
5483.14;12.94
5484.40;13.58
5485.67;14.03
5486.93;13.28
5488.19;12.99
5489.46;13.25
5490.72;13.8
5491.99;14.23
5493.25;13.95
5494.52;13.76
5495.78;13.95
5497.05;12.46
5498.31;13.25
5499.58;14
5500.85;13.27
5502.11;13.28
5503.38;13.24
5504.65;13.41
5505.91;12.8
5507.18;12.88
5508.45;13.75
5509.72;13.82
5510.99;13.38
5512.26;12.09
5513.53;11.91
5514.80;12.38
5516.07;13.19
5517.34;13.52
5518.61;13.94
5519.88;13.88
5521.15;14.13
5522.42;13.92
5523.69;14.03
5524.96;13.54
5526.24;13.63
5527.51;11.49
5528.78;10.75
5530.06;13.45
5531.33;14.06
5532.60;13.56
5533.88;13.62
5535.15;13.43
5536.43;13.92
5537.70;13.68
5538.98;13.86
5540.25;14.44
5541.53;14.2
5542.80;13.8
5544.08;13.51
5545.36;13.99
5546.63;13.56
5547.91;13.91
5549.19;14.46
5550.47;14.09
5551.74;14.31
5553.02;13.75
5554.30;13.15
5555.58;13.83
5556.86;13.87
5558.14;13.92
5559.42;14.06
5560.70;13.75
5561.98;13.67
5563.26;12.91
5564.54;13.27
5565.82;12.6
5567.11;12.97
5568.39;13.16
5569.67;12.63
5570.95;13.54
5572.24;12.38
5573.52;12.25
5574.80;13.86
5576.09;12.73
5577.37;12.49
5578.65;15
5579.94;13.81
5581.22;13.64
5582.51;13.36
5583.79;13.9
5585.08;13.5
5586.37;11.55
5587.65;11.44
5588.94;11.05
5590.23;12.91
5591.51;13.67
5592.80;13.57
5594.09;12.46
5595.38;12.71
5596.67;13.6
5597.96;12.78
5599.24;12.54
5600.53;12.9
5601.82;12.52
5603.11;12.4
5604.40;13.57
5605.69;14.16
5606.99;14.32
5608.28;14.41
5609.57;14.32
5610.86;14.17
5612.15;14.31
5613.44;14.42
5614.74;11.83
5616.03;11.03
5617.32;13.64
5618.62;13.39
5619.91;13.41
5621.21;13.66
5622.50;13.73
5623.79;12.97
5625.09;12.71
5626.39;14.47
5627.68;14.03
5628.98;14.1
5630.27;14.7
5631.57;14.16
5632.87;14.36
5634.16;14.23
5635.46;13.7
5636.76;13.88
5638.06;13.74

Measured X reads -0.6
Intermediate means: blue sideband 13.1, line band 13.4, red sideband 13.2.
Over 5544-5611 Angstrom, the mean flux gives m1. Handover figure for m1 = 13.3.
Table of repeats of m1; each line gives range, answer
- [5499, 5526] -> 13.4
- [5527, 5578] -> 13.4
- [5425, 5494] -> 13.1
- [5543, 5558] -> 13.9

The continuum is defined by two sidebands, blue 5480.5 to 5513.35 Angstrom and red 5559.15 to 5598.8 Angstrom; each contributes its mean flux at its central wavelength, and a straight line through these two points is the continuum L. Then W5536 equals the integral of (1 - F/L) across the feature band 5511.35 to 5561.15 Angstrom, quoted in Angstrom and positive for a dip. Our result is -1.37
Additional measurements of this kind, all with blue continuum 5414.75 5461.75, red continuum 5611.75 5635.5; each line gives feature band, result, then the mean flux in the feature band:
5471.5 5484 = 0.3 Angstrom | 12.8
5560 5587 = 0.5 Angstrom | 13.2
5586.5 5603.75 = 1.1 Angstrom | 12.6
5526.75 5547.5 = -0.2 Angstrom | 13.5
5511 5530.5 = 0.3 Angstrom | 13.1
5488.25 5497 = -0.3 Angstrom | 13.7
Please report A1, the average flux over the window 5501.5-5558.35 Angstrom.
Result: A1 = 13.5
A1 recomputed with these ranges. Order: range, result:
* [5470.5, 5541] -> 13.3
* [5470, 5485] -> 12.9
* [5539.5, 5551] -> 14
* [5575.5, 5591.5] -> 13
